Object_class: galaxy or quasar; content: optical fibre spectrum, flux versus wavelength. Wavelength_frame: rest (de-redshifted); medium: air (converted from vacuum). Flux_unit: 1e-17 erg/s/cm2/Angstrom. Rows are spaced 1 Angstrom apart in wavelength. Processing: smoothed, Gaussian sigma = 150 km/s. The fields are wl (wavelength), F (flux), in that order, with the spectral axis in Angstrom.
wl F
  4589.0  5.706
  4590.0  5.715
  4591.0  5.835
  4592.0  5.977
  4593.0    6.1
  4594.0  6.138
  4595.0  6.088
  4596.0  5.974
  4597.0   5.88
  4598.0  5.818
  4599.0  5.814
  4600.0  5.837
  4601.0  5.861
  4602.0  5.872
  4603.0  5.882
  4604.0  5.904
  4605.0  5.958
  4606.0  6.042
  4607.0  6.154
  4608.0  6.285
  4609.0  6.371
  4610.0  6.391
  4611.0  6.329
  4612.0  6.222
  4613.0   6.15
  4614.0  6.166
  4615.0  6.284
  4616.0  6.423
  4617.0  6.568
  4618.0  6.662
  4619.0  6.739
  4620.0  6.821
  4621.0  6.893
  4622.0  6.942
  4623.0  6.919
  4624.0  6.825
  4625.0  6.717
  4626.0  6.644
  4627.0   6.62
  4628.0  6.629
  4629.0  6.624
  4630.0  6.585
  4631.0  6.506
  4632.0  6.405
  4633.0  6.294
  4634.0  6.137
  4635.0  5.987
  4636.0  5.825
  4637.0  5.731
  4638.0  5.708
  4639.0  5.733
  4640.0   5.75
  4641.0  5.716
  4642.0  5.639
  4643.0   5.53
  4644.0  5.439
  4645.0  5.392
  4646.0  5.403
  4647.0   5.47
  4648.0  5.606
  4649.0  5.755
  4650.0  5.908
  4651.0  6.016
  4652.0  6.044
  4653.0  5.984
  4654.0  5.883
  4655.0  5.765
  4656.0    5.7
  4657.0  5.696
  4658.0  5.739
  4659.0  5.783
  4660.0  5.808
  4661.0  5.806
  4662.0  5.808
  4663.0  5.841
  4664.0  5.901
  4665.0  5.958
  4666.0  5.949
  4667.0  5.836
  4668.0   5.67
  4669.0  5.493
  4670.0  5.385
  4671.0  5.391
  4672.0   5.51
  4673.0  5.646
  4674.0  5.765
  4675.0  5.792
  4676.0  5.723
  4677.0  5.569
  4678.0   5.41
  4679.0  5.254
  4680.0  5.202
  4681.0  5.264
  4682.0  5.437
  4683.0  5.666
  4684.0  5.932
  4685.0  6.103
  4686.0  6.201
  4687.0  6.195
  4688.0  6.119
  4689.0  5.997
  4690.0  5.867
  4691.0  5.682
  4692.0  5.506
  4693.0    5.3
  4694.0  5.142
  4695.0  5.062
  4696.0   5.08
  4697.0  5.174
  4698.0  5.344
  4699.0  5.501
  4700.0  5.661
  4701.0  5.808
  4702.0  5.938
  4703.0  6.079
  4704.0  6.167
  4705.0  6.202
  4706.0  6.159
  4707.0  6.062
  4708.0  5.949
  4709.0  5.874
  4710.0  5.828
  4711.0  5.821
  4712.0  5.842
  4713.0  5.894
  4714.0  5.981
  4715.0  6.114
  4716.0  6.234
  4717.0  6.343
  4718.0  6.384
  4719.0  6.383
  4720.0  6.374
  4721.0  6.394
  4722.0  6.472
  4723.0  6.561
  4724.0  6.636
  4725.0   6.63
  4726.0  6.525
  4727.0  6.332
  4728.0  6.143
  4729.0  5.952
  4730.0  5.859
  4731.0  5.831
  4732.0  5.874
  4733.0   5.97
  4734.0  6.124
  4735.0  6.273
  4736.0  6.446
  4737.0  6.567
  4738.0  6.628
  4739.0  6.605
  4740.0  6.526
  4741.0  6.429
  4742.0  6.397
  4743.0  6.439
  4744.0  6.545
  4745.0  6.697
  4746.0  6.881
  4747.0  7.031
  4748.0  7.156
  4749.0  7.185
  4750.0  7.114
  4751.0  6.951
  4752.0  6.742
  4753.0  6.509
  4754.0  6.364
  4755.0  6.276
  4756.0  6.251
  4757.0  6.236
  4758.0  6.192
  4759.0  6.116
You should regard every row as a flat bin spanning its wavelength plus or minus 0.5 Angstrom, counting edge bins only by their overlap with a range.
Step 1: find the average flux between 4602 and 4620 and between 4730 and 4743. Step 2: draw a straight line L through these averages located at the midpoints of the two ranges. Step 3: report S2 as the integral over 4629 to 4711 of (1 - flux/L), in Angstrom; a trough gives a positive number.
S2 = 6.8 Angstrom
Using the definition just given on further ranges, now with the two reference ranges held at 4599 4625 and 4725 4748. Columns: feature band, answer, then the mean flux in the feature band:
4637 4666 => 2.8 Angstrom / 5.75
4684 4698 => 1.6 Angstrom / 5.65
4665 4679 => 1.6 Angstrom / 5.62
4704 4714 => 0.6 Angstrom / 5.97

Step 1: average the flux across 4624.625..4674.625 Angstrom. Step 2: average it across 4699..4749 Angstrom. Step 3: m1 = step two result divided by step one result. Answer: 1.1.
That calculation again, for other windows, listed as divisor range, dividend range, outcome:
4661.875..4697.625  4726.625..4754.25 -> 1.15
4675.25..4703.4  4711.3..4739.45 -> 1.11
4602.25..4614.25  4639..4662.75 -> 0.93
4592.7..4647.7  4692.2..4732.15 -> 0.97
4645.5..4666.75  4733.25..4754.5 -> 1.14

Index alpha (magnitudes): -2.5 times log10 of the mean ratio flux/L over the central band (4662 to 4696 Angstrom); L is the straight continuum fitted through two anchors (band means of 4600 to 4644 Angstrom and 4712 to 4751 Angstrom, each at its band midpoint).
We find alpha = 0.12 mag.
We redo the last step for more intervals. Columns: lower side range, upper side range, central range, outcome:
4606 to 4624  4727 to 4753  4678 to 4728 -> 0.102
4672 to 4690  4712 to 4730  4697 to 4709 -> 0.031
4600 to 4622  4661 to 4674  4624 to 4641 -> -0.031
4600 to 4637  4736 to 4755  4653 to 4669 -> 0.118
